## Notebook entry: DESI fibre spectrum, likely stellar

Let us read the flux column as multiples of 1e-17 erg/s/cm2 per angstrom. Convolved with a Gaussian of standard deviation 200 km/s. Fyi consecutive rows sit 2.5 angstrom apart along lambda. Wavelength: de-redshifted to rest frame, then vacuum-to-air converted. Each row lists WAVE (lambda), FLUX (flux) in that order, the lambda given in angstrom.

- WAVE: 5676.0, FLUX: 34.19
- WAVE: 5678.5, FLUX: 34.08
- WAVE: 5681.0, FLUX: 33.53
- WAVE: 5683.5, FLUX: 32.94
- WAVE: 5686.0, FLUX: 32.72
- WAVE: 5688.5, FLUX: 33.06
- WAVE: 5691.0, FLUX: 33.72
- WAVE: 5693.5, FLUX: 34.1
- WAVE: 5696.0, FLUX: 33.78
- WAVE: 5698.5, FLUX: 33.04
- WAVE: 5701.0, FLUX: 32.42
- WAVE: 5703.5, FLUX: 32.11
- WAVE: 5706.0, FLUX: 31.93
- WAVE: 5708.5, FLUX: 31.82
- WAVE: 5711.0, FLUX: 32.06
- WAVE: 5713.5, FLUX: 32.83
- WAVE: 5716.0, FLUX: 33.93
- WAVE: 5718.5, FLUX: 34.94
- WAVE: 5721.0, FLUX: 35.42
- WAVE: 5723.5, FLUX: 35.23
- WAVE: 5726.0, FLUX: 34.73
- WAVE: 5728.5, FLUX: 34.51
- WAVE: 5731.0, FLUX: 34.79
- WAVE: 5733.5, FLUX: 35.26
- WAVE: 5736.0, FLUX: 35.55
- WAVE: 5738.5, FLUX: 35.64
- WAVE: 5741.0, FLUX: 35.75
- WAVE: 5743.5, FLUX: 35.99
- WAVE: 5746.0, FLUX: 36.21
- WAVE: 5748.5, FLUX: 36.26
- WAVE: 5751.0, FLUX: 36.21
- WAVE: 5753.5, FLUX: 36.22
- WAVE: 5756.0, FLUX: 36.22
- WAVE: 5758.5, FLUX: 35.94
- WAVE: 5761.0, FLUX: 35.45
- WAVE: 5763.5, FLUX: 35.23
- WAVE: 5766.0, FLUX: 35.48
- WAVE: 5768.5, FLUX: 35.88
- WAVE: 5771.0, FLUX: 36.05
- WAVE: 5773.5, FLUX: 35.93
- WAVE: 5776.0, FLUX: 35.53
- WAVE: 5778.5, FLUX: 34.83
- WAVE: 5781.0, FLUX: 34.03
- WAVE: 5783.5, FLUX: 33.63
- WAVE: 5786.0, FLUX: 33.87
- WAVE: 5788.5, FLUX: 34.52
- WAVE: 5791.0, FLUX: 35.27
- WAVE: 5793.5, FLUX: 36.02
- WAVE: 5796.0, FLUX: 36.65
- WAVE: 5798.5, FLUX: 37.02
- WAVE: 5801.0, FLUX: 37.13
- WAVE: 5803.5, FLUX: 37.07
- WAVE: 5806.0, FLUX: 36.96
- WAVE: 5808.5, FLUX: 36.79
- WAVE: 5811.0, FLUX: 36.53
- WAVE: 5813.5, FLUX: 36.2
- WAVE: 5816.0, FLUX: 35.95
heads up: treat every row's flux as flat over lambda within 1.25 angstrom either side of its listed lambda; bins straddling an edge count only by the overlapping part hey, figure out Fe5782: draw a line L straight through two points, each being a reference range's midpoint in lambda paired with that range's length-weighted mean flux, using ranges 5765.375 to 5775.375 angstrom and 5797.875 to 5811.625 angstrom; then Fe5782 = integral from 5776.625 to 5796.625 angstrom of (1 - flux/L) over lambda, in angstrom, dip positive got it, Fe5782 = 0.8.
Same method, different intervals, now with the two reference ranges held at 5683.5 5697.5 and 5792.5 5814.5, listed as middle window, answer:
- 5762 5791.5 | 0.75 angstrom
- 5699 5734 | 0.53 angstrom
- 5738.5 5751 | -0.36 angstrom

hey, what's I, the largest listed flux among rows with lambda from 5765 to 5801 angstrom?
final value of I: 37.13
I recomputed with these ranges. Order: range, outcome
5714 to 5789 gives 36.26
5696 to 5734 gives 35.42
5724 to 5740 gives 35.64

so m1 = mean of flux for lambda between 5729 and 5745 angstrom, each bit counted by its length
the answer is 35.5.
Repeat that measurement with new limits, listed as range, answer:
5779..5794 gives 34.5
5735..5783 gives 35.7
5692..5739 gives 33.9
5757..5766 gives 35.6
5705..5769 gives 35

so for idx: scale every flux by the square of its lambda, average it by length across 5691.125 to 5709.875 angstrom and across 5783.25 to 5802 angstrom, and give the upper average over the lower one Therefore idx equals 1.12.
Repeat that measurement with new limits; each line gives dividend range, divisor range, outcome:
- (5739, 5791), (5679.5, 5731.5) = 1.08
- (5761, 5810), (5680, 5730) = 1.10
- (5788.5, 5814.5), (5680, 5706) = 1.14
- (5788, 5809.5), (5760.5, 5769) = 1.04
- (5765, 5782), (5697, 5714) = 1.12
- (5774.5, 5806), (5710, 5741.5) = 1.05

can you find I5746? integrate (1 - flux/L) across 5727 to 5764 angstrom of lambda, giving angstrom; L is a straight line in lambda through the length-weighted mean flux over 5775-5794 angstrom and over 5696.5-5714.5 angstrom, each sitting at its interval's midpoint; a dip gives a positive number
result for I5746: -2.4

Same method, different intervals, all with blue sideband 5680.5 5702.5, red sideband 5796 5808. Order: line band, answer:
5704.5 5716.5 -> 0.5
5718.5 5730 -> -0.2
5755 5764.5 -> 0.0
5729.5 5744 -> -0.3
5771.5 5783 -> 0.3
